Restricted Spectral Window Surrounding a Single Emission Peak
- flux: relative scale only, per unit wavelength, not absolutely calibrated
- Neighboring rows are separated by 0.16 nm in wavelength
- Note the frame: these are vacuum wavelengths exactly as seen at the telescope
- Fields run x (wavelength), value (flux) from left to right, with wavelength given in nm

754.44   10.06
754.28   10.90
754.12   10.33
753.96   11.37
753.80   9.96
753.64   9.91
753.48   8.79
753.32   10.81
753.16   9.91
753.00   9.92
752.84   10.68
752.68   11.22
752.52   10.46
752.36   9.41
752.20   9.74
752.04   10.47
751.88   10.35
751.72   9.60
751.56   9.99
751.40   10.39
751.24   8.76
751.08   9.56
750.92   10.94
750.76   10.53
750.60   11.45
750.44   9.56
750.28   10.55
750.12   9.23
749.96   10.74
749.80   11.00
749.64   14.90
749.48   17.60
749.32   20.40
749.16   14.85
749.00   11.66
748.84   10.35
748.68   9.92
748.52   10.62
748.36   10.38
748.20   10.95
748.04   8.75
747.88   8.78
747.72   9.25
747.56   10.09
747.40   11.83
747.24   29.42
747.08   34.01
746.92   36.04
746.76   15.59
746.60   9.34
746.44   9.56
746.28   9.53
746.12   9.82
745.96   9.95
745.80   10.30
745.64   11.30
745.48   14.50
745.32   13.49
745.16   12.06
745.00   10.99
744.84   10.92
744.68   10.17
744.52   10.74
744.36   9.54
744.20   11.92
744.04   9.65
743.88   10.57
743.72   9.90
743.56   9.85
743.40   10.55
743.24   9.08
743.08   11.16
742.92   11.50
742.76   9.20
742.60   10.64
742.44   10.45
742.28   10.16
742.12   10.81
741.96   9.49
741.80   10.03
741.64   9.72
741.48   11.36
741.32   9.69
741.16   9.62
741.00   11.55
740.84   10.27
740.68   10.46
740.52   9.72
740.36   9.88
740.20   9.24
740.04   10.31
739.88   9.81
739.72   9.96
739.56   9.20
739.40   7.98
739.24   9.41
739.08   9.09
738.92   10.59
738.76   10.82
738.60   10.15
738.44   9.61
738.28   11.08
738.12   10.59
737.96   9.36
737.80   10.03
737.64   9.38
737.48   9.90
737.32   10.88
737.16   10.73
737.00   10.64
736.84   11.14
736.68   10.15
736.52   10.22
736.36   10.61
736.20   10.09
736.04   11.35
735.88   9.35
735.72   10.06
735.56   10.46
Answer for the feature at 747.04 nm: H-alpha 6563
